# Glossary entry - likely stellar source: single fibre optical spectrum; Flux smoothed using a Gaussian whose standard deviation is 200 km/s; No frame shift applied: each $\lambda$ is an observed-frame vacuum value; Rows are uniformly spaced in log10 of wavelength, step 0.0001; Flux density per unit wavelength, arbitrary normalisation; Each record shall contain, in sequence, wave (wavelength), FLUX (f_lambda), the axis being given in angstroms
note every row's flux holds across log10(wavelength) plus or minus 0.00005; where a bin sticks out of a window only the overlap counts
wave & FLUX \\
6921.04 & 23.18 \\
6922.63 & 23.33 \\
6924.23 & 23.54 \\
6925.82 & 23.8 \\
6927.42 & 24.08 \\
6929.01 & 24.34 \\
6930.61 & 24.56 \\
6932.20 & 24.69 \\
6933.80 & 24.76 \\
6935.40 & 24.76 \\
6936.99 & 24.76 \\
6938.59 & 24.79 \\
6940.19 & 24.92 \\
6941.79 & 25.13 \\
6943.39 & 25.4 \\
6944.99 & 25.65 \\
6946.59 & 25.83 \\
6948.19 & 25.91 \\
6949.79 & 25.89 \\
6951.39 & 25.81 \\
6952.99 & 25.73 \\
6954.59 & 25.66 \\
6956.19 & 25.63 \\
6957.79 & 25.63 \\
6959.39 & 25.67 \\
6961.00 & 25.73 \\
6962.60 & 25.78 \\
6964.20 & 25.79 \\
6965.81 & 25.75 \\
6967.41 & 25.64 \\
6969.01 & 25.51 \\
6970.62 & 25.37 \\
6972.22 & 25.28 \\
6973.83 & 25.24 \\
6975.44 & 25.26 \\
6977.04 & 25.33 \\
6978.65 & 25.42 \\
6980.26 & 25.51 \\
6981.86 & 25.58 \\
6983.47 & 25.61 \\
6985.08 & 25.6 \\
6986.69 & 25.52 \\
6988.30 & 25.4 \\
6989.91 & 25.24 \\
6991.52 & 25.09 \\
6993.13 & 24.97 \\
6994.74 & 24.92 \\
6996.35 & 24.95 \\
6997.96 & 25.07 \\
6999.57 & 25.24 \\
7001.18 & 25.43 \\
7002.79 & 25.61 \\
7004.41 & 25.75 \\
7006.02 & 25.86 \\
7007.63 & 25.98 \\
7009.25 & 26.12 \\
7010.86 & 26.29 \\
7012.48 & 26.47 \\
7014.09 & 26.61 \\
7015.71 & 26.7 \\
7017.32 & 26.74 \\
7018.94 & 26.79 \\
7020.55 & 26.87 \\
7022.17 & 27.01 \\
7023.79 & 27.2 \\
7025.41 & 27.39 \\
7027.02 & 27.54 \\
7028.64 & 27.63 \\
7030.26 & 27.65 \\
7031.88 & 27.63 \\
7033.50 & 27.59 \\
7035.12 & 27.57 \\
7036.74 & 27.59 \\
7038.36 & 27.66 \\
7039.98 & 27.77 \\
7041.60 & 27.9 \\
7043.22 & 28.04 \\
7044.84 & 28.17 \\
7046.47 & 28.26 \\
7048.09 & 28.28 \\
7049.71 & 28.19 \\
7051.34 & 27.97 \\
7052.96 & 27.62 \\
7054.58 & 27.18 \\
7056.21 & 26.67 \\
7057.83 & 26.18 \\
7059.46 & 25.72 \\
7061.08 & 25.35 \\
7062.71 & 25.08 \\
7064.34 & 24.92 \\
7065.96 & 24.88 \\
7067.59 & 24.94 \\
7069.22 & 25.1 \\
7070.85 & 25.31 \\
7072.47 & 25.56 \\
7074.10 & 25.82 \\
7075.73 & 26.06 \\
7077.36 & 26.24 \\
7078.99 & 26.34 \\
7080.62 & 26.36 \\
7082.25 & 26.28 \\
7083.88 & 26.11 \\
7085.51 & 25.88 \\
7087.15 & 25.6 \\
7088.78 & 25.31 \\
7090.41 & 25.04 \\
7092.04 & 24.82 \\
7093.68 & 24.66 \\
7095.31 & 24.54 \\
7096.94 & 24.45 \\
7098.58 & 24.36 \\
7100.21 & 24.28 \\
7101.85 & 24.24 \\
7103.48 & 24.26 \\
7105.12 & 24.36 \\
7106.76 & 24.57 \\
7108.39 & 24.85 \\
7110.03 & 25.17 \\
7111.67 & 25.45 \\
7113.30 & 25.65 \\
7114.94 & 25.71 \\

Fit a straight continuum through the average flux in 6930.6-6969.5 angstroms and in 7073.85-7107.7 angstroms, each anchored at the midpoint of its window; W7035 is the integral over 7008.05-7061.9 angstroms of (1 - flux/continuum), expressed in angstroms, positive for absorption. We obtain -4.1 angstroms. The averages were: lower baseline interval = 25.4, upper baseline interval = 25.2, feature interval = 27.2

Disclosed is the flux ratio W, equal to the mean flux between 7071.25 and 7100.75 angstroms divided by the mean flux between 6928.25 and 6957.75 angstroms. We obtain 1.0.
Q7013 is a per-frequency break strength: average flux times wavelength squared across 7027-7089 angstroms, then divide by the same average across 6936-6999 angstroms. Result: 1.08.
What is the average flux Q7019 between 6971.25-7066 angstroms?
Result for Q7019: 26.4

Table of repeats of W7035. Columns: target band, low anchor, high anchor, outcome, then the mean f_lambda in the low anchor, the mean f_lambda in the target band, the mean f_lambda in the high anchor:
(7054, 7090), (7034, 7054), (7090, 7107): 0.53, 27.9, 25.7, 24.5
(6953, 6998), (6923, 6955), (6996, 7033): 0.44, 25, 25.4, 26.5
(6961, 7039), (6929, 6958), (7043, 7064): 0.28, 25.3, 26.1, 27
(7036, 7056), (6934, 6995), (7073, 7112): -2.03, 25.4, 27.9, 25.2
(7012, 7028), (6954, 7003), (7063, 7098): -0.96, 25.4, 27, 25.4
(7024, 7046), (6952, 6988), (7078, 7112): -2.07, 25.6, 27.7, 25.1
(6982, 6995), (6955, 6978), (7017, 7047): 0.44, 25.5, 25.3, 27.5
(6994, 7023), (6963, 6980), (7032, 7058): 0.62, 25.5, 26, 27.7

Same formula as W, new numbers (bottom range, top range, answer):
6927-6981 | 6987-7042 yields 1.04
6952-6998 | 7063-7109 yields 0.99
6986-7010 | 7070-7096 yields 1.01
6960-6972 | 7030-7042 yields 1.08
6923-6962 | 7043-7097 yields 1.04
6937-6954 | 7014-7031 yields 1.07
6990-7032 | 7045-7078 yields 1.00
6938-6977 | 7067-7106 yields 0.99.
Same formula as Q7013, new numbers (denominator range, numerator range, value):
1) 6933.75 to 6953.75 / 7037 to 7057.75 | 1.13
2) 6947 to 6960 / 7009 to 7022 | 1.05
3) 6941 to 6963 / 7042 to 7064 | 1.09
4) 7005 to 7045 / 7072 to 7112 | 0.95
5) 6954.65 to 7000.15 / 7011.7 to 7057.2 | 1.10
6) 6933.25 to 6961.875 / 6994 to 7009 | 1.02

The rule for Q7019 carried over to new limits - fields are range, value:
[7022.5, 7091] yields 26.7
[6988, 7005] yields 25.2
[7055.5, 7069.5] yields 25.4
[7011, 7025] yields 26.8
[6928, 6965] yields 25.3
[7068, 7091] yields 25.8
